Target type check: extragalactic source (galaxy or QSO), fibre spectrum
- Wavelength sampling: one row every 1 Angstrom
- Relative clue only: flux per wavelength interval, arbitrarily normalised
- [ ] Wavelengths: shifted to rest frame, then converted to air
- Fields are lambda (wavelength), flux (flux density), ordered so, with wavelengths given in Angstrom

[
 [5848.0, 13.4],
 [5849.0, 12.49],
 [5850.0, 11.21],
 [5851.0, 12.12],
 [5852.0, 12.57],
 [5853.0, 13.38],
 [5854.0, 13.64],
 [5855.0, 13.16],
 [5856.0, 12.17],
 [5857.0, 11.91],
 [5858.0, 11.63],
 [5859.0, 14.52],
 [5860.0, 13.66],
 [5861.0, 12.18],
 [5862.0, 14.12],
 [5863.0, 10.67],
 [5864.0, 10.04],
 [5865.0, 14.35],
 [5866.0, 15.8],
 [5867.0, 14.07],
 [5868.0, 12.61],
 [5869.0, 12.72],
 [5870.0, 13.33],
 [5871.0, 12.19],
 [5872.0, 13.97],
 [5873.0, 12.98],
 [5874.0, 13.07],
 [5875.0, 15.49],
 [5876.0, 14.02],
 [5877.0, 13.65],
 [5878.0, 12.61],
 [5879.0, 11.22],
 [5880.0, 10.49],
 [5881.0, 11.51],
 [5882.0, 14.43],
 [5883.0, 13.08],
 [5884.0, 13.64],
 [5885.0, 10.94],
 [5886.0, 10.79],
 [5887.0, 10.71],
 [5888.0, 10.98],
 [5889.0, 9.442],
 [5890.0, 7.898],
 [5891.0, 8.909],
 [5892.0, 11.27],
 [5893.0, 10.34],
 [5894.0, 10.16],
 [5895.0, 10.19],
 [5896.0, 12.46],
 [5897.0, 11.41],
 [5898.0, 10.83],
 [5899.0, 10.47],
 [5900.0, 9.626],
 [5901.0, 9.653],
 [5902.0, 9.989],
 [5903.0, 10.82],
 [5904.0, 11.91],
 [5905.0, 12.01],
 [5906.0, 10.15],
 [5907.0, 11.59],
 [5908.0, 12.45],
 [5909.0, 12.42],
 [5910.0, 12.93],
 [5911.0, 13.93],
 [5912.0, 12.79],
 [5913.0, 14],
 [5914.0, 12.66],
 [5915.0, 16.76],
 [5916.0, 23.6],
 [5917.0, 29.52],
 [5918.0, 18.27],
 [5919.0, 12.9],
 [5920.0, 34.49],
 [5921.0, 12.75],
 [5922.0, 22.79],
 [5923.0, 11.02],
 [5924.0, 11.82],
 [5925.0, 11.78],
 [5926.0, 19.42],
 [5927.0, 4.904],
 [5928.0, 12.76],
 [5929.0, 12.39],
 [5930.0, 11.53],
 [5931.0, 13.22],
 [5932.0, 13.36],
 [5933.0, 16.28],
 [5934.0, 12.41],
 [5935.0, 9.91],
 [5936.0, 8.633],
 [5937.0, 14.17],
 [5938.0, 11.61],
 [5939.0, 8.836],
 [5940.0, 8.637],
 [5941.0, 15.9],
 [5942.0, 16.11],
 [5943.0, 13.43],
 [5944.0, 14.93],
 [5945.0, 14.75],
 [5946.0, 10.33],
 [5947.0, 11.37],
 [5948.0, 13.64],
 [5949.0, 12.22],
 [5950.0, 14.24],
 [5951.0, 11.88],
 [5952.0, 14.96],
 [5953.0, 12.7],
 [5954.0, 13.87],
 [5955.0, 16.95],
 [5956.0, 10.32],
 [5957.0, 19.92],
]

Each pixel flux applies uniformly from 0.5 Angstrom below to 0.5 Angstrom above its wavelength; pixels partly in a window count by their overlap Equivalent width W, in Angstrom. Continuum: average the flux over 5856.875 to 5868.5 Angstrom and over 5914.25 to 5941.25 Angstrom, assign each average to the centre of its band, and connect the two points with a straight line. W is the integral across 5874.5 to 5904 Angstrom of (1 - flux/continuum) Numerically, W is 5.2 Angstrom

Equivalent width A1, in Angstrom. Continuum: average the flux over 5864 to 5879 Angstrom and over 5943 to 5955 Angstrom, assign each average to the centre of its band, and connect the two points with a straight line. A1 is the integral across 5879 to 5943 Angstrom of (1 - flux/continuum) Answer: 2.4 Angstrom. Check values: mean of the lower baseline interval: 13.4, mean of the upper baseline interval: 13.3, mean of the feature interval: 12.9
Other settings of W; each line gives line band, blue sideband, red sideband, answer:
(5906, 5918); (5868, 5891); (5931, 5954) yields -3.0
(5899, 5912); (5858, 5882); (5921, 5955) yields 1.5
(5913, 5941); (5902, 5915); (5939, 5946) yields -4.0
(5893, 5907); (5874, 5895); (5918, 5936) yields 2.0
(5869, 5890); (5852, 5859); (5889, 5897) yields -2.2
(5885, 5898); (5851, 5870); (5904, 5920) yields 3.7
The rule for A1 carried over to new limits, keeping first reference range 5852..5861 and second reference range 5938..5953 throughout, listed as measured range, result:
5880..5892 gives 1.7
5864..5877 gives -0.6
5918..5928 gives -2.2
